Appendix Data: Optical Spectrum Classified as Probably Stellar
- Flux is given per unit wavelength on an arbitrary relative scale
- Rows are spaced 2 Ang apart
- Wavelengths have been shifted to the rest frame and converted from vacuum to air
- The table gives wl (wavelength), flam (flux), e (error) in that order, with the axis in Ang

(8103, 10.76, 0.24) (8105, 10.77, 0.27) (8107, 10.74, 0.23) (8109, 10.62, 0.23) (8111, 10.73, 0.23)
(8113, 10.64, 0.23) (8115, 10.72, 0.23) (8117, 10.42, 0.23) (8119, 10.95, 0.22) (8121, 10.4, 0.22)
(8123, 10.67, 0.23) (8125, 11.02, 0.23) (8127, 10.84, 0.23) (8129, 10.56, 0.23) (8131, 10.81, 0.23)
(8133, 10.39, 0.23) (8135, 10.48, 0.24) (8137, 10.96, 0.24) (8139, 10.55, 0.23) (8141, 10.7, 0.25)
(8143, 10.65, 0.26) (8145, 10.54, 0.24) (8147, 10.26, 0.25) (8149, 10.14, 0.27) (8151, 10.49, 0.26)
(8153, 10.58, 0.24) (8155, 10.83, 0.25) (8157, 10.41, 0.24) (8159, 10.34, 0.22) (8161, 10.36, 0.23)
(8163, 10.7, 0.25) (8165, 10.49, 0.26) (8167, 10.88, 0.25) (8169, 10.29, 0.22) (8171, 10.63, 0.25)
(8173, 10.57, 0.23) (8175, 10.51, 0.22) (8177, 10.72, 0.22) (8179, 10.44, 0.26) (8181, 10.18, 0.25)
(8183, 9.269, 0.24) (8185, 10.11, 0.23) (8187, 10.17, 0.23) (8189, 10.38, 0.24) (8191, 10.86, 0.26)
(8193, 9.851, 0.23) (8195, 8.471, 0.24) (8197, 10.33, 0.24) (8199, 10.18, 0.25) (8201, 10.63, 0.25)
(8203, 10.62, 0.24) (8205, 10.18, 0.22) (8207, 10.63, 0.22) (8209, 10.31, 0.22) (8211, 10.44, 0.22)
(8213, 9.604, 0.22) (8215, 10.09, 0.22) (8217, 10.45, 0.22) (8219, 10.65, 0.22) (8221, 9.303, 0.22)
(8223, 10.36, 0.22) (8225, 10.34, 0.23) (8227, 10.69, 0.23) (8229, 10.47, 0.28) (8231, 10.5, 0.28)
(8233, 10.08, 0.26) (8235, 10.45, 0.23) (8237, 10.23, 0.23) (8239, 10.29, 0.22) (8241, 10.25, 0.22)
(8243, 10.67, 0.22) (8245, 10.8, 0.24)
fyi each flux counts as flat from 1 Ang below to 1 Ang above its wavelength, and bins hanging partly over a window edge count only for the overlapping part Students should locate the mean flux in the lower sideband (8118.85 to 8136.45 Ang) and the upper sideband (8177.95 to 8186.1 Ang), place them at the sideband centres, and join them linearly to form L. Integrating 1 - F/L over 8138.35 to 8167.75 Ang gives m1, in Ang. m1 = -0.5 Ang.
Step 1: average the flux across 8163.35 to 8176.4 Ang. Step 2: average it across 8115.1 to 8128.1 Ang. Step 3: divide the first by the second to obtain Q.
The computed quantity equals 0.99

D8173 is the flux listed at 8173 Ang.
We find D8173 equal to 10.57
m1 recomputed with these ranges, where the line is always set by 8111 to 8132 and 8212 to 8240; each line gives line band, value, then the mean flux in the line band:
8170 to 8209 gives 0.6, 10.3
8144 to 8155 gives 0.1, 10.4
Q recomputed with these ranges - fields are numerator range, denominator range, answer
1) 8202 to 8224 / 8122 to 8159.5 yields 0.97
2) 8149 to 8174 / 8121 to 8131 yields 0.98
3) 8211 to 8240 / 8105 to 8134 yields 0.96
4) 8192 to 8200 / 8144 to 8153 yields 0.94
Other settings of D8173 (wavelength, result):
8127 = 10.84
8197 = 10.33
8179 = 10.44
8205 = 10.18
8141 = 10.7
